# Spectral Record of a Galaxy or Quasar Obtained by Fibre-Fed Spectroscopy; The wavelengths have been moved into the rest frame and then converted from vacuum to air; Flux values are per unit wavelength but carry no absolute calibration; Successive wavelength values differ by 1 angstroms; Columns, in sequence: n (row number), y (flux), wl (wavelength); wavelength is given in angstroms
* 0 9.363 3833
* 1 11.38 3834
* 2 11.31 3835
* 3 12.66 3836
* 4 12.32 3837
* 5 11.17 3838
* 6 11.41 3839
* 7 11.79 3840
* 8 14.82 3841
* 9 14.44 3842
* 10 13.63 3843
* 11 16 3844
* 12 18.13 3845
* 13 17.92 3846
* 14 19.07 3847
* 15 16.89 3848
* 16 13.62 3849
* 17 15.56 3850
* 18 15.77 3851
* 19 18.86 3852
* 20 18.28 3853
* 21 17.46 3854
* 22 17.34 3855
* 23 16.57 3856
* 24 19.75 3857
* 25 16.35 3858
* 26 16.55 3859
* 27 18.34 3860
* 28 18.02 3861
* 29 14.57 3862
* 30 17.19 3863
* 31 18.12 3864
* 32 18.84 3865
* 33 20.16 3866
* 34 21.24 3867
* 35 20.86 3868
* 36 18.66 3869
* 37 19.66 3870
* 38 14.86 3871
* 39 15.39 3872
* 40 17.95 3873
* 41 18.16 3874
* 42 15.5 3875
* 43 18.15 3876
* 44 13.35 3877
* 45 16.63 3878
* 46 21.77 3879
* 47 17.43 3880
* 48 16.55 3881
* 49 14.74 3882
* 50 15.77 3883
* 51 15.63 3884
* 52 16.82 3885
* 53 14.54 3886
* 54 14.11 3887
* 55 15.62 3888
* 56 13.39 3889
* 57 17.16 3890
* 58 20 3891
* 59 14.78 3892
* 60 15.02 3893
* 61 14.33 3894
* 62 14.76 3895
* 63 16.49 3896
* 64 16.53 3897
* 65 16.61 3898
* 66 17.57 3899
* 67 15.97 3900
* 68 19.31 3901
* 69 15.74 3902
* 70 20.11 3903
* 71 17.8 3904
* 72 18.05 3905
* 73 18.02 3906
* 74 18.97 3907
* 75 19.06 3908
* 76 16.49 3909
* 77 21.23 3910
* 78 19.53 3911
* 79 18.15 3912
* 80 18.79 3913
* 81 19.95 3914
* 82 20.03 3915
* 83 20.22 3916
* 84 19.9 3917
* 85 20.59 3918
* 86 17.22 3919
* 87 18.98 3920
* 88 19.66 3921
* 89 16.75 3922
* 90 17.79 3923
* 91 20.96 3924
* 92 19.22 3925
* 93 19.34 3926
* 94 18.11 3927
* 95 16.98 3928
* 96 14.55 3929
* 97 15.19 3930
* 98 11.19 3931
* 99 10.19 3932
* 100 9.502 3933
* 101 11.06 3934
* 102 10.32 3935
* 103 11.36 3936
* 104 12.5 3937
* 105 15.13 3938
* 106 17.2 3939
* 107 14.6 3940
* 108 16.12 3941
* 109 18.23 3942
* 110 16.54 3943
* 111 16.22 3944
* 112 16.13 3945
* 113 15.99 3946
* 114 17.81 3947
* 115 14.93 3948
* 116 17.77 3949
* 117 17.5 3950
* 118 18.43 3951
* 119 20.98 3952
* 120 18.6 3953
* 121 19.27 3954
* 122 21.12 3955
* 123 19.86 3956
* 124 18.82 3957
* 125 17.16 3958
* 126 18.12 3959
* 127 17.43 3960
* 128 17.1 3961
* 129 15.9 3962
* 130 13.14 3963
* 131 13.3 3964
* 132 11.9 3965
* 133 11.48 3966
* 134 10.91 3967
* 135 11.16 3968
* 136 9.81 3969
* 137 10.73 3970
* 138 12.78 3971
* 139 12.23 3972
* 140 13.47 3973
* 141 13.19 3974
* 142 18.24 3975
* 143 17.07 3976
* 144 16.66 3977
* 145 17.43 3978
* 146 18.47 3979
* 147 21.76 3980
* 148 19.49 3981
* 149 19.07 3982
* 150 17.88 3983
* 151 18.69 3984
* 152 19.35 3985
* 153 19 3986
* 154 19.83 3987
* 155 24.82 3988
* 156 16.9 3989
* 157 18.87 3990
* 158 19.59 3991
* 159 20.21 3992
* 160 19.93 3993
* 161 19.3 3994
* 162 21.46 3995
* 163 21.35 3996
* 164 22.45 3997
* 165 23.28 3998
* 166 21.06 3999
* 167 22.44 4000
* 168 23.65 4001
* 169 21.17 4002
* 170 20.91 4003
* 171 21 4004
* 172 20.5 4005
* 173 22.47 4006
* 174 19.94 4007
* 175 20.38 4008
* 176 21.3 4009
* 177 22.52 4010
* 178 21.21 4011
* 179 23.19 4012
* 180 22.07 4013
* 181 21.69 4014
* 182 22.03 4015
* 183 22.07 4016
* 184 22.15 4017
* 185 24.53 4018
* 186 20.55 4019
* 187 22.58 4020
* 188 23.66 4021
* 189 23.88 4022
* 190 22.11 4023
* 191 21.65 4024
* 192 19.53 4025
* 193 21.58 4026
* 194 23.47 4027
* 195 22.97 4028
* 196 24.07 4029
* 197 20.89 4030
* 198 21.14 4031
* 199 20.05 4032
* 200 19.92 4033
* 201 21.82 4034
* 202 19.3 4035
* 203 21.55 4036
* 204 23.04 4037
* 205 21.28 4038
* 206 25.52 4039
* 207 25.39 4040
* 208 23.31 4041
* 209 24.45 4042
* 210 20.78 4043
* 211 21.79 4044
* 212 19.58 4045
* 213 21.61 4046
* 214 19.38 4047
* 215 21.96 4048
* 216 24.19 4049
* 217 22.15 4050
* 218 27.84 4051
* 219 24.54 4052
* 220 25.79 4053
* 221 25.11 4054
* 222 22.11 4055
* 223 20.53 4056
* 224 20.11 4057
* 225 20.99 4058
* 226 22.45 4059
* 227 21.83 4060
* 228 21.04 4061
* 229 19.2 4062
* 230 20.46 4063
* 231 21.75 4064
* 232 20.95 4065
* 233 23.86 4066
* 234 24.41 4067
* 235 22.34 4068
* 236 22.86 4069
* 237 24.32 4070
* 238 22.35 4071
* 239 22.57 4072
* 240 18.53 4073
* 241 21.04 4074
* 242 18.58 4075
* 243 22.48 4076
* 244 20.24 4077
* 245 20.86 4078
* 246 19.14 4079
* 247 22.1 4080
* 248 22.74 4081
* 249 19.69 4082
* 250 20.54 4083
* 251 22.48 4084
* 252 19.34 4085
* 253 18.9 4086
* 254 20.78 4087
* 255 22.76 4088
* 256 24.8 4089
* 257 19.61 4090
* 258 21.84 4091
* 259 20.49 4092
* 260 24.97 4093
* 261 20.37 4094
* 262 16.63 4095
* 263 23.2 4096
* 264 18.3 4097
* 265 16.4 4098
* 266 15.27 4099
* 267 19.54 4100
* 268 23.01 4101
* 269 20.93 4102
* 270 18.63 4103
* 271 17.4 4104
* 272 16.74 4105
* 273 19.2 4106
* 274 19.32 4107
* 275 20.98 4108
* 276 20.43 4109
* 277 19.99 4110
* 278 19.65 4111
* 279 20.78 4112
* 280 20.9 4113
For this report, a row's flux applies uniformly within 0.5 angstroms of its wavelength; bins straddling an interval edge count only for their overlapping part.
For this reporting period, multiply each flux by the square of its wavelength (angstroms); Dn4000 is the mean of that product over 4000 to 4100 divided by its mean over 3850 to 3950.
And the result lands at 1.4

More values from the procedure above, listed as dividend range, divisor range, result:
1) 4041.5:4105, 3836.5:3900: 1.43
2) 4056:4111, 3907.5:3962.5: 1.30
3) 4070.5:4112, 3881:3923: 1.28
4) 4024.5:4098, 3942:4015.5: 1.23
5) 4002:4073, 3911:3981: 1.42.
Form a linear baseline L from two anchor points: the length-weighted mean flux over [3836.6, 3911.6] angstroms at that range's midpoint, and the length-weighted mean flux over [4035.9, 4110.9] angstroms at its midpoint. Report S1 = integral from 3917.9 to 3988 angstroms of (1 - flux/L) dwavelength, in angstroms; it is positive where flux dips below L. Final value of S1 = 8.8 angstroms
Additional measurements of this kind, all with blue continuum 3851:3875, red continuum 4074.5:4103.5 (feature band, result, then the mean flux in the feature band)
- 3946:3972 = 4.4 angstroms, 15.8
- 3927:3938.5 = 3.6 angstroms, 12.8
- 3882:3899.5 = 2.3 angstroms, 15.8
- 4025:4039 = -1.3 angstroms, 21.7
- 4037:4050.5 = -1.7 angstroms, 22.4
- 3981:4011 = -1.9 angstroms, 20.7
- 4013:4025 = -1.6 angstroms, 22.3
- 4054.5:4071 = -1.3 angstroms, 21.8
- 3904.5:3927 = -0.7 angstroms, 19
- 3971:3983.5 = 1.5 angstroms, 16.9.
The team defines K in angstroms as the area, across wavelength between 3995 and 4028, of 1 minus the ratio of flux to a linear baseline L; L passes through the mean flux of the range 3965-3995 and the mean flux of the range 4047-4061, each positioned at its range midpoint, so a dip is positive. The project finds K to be -4.41 angstroms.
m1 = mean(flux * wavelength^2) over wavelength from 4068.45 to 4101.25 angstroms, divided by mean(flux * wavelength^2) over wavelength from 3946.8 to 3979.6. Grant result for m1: 1.39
